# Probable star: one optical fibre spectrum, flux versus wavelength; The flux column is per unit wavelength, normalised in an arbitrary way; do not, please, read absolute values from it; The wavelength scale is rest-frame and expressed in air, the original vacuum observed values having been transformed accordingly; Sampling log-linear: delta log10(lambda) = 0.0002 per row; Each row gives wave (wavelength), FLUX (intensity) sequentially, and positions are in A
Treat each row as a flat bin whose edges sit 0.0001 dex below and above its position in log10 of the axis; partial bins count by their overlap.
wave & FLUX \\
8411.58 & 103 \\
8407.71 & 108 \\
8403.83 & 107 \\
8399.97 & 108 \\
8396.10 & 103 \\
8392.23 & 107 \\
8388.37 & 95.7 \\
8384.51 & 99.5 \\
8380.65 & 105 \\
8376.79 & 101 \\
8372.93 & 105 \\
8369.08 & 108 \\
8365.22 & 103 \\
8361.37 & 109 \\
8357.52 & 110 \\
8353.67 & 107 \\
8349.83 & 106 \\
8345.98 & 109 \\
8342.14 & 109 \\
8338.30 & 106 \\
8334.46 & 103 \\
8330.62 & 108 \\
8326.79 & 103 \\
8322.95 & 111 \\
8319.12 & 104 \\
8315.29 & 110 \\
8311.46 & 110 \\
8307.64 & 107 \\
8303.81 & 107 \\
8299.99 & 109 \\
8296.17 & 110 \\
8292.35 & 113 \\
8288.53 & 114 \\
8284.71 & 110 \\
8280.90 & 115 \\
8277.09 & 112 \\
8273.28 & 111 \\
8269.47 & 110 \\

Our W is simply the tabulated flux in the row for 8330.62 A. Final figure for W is 108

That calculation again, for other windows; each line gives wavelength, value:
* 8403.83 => 107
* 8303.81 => 107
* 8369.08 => 108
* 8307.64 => 107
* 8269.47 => 110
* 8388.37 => 95.7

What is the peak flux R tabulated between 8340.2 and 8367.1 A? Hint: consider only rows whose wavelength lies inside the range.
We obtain 110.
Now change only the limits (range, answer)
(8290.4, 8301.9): 113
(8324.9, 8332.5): 108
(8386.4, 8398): 107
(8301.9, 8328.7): 111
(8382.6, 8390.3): 99.5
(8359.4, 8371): 109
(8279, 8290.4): 115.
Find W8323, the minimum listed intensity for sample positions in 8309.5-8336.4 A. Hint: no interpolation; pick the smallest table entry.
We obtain 103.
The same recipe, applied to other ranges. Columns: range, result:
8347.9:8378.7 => 101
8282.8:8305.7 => 107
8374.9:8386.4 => 99.5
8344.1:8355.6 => 106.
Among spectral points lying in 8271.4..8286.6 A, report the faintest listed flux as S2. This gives 110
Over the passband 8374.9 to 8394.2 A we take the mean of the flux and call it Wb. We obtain 102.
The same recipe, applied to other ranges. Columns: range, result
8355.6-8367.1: 107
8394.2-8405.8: 106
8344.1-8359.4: 108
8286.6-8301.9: 111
